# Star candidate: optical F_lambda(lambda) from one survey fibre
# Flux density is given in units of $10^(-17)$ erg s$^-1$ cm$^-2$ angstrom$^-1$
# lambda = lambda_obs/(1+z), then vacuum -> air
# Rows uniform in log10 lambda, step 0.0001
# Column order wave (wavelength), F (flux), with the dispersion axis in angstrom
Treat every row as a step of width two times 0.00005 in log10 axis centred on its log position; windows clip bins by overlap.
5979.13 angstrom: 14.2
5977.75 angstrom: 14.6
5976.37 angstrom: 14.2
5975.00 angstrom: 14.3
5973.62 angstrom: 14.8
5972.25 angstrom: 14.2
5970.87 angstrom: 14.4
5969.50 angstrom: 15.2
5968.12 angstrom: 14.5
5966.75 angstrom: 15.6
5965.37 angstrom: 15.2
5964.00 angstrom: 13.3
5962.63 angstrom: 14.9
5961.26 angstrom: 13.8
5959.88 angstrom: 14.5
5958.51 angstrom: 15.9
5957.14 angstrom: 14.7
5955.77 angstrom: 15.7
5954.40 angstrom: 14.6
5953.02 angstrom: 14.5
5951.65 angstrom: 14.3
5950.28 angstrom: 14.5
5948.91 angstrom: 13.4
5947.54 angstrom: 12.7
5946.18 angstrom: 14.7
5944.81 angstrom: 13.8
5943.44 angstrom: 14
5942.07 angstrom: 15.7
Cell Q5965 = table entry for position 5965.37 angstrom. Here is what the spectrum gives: 15.2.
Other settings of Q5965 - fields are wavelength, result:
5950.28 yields 14.5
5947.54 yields 12.7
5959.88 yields 14.5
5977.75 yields 14.6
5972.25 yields 14.2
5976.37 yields 14.2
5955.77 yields 15.7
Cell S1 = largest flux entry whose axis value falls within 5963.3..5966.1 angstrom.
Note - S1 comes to 15.2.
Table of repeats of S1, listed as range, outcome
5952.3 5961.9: 15.9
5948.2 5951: 14.5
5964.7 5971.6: 15.6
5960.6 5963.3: 14.9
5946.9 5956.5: 15.7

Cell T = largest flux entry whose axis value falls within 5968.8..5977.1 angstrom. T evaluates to 15.2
